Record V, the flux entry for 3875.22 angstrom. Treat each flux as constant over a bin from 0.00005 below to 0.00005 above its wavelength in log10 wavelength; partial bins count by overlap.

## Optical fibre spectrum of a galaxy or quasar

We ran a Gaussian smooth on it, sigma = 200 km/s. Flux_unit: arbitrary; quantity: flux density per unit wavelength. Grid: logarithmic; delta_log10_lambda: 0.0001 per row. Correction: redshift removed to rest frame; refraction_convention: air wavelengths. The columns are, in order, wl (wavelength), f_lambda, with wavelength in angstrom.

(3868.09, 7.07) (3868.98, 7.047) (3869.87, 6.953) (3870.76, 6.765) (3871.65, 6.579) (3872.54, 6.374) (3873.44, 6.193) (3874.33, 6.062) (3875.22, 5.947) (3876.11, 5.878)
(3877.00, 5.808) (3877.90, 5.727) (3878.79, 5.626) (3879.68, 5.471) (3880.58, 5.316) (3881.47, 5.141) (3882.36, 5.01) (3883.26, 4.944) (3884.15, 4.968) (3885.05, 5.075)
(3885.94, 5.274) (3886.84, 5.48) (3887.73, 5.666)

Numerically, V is 5.947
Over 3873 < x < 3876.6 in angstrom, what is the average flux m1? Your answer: 6.03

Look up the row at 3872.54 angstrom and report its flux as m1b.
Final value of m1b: 6.374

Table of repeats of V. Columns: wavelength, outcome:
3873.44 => 6.193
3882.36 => 5.01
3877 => 5.808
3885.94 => 5.274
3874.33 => 6.062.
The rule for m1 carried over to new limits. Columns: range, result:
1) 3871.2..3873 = 6.46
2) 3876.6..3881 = 5.58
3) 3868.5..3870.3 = 7.01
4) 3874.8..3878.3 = 5.84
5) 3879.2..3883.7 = 5.18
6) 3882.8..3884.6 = 4.94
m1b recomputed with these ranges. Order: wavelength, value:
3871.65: 6.579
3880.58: 5.316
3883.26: 4.944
